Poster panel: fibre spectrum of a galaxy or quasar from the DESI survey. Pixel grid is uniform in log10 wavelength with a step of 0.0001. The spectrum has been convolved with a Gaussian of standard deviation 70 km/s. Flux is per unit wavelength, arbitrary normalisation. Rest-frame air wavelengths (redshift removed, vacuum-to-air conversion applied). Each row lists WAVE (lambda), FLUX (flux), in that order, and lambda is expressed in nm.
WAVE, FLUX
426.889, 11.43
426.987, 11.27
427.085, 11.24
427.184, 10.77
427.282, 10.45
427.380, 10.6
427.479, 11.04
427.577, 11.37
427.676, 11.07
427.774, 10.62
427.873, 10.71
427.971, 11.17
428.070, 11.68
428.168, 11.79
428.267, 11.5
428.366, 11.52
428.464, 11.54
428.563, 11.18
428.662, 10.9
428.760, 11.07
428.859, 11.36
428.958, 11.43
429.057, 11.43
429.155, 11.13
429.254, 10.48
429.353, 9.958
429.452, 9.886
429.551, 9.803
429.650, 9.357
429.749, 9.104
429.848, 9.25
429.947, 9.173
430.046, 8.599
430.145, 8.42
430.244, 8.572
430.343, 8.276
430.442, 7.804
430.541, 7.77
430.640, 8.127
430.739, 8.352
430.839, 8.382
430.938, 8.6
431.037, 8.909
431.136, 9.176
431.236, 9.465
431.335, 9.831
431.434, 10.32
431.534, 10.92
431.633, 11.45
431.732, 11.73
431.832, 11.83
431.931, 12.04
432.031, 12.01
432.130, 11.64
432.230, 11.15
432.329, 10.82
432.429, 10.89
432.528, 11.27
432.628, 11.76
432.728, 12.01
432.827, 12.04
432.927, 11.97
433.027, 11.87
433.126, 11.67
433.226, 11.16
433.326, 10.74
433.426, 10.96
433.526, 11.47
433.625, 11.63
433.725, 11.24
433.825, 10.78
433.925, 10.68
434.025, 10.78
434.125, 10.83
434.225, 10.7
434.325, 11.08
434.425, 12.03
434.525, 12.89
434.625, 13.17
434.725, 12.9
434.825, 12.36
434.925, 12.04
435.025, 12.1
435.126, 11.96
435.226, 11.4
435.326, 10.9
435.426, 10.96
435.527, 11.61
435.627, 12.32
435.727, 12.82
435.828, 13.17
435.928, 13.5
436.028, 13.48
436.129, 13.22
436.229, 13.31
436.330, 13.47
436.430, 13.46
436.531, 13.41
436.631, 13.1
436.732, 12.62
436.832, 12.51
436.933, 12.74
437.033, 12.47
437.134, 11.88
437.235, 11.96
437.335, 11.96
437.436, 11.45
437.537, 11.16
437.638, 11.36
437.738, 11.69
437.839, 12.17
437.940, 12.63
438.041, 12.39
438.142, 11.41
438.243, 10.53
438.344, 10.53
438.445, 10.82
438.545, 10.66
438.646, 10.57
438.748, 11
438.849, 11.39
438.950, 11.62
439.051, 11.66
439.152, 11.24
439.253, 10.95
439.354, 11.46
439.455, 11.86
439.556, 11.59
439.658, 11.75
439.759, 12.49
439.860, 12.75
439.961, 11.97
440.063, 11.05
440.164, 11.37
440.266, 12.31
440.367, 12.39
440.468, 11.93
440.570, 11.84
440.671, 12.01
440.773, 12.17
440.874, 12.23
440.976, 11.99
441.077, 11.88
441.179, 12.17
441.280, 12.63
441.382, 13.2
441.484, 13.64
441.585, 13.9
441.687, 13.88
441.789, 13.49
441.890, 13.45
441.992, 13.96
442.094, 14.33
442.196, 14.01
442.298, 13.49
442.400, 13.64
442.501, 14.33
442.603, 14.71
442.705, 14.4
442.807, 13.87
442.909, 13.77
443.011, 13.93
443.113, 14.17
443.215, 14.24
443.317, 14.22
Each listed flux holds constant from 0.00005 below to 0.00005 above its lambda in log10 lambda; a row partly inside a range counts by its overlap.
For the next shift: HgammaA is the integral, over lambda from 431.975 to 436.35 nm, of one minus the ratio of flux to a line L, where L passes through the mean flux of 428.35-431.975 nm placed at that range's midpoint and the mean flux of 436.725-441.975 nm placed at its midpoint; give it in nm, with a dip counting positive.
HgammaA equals -0.41 nm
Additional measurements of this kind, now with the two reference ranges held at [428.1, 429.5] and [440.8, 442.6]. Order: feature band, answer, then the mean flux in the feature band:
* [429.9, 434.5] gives 0.484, 10.5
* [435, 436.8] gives -0.040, 12.6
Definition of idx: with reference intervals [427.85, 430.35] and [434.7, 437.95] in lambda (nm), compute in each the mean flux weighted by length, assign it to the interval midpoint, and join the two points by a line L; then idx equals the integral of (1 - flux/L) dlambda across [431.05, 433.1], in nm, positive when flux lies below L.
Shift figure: 0.01 nm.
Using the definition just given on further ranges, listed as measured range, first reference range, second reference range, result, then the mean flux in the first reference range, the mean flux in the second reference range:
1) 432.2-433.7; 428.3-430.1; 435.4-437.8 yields 0.005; 10.4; 12.5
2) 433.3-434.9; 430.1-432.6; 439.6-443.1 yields -0.113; 9.93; 13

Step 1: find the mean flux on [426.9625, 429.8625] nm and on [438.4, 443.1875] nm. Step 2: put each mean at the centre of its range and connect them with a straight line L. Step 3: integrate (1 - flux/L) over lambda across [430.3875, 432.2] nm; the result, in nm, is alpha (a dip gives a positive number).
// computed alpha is 0.21 nm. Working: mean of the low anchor 10.8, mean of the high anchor 12.6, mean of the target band 9.92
